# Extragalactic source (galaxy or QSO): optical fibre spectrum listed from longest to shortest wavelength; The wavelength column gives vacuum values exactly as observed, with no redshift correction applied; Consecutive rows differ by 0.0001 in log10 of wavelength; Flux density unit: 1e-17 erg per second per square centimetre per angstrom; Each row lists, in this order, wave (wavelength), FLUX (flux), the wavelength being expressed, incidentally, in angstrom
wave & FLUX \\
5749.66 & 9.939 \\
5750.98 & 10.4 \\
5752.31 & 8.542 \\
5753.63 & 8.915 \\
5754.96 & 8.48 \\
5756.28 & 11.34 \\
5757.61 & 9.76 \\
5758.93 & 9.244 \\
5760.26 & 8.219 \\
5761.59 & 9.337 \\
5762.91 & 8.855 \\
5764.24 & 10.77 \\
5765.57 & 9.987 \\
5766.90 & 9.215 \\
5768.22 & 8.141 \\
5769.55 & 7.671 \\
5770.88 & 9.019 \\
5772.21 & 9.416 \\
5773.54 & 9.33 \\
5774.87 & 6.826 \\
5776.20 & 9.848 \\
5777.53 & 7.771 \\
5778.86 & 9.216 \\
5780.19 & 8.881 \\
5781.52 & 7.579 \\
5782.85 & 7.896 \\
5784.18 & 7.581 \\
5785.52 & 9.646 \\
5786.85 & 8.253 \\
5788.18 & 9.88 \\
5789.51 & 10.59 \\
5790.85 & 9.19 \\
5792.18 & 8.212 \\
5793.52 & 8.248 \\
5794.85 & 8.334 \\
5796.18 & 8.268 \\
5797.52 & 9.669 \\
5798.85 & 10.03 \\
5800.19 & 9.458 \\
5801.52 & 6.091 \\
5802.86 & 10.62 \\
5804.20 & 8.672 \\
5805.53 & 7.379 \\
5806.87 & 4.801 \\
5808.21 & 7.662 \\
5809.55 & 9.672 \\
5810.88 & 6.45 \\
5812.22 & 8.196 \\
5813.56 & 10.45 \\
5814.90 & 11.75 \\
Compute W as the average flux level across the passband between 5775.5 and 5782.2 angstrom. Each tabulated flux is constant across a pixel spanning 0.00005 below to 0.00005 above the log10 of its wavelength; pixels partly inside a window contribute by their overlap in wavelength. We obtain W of 8.65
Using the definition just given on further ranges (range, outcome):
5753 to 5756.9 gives 9.57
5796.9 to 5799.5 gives 9.87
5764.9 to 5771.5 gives 8.81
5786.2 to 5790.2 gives 9.58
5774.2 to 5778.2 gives 8.15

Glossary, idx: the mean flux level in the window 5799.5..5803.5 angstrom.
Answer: 8.71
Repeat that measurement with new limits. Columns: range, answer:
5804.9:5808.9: 6.61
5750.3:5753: 9.48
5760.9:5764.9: 9.65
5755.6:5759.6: 10.1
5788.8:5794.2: 9.06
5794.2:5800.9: 9.14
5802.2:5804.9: 9.62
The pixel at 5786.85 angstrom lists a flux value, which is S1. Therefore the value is 8.253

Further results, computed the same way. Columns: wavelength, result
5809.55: 9.672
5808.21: 7.662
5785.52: 9.646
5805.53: 7.379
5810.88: 6.45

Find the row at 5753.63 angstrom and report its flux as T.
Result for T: 8.915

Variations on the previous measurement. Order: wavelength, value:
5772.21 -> 9.416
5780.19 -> 8.881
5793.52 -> 8.248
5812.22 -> 8.196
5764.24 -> 10.77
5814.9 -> 11.75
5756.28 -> 11.34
